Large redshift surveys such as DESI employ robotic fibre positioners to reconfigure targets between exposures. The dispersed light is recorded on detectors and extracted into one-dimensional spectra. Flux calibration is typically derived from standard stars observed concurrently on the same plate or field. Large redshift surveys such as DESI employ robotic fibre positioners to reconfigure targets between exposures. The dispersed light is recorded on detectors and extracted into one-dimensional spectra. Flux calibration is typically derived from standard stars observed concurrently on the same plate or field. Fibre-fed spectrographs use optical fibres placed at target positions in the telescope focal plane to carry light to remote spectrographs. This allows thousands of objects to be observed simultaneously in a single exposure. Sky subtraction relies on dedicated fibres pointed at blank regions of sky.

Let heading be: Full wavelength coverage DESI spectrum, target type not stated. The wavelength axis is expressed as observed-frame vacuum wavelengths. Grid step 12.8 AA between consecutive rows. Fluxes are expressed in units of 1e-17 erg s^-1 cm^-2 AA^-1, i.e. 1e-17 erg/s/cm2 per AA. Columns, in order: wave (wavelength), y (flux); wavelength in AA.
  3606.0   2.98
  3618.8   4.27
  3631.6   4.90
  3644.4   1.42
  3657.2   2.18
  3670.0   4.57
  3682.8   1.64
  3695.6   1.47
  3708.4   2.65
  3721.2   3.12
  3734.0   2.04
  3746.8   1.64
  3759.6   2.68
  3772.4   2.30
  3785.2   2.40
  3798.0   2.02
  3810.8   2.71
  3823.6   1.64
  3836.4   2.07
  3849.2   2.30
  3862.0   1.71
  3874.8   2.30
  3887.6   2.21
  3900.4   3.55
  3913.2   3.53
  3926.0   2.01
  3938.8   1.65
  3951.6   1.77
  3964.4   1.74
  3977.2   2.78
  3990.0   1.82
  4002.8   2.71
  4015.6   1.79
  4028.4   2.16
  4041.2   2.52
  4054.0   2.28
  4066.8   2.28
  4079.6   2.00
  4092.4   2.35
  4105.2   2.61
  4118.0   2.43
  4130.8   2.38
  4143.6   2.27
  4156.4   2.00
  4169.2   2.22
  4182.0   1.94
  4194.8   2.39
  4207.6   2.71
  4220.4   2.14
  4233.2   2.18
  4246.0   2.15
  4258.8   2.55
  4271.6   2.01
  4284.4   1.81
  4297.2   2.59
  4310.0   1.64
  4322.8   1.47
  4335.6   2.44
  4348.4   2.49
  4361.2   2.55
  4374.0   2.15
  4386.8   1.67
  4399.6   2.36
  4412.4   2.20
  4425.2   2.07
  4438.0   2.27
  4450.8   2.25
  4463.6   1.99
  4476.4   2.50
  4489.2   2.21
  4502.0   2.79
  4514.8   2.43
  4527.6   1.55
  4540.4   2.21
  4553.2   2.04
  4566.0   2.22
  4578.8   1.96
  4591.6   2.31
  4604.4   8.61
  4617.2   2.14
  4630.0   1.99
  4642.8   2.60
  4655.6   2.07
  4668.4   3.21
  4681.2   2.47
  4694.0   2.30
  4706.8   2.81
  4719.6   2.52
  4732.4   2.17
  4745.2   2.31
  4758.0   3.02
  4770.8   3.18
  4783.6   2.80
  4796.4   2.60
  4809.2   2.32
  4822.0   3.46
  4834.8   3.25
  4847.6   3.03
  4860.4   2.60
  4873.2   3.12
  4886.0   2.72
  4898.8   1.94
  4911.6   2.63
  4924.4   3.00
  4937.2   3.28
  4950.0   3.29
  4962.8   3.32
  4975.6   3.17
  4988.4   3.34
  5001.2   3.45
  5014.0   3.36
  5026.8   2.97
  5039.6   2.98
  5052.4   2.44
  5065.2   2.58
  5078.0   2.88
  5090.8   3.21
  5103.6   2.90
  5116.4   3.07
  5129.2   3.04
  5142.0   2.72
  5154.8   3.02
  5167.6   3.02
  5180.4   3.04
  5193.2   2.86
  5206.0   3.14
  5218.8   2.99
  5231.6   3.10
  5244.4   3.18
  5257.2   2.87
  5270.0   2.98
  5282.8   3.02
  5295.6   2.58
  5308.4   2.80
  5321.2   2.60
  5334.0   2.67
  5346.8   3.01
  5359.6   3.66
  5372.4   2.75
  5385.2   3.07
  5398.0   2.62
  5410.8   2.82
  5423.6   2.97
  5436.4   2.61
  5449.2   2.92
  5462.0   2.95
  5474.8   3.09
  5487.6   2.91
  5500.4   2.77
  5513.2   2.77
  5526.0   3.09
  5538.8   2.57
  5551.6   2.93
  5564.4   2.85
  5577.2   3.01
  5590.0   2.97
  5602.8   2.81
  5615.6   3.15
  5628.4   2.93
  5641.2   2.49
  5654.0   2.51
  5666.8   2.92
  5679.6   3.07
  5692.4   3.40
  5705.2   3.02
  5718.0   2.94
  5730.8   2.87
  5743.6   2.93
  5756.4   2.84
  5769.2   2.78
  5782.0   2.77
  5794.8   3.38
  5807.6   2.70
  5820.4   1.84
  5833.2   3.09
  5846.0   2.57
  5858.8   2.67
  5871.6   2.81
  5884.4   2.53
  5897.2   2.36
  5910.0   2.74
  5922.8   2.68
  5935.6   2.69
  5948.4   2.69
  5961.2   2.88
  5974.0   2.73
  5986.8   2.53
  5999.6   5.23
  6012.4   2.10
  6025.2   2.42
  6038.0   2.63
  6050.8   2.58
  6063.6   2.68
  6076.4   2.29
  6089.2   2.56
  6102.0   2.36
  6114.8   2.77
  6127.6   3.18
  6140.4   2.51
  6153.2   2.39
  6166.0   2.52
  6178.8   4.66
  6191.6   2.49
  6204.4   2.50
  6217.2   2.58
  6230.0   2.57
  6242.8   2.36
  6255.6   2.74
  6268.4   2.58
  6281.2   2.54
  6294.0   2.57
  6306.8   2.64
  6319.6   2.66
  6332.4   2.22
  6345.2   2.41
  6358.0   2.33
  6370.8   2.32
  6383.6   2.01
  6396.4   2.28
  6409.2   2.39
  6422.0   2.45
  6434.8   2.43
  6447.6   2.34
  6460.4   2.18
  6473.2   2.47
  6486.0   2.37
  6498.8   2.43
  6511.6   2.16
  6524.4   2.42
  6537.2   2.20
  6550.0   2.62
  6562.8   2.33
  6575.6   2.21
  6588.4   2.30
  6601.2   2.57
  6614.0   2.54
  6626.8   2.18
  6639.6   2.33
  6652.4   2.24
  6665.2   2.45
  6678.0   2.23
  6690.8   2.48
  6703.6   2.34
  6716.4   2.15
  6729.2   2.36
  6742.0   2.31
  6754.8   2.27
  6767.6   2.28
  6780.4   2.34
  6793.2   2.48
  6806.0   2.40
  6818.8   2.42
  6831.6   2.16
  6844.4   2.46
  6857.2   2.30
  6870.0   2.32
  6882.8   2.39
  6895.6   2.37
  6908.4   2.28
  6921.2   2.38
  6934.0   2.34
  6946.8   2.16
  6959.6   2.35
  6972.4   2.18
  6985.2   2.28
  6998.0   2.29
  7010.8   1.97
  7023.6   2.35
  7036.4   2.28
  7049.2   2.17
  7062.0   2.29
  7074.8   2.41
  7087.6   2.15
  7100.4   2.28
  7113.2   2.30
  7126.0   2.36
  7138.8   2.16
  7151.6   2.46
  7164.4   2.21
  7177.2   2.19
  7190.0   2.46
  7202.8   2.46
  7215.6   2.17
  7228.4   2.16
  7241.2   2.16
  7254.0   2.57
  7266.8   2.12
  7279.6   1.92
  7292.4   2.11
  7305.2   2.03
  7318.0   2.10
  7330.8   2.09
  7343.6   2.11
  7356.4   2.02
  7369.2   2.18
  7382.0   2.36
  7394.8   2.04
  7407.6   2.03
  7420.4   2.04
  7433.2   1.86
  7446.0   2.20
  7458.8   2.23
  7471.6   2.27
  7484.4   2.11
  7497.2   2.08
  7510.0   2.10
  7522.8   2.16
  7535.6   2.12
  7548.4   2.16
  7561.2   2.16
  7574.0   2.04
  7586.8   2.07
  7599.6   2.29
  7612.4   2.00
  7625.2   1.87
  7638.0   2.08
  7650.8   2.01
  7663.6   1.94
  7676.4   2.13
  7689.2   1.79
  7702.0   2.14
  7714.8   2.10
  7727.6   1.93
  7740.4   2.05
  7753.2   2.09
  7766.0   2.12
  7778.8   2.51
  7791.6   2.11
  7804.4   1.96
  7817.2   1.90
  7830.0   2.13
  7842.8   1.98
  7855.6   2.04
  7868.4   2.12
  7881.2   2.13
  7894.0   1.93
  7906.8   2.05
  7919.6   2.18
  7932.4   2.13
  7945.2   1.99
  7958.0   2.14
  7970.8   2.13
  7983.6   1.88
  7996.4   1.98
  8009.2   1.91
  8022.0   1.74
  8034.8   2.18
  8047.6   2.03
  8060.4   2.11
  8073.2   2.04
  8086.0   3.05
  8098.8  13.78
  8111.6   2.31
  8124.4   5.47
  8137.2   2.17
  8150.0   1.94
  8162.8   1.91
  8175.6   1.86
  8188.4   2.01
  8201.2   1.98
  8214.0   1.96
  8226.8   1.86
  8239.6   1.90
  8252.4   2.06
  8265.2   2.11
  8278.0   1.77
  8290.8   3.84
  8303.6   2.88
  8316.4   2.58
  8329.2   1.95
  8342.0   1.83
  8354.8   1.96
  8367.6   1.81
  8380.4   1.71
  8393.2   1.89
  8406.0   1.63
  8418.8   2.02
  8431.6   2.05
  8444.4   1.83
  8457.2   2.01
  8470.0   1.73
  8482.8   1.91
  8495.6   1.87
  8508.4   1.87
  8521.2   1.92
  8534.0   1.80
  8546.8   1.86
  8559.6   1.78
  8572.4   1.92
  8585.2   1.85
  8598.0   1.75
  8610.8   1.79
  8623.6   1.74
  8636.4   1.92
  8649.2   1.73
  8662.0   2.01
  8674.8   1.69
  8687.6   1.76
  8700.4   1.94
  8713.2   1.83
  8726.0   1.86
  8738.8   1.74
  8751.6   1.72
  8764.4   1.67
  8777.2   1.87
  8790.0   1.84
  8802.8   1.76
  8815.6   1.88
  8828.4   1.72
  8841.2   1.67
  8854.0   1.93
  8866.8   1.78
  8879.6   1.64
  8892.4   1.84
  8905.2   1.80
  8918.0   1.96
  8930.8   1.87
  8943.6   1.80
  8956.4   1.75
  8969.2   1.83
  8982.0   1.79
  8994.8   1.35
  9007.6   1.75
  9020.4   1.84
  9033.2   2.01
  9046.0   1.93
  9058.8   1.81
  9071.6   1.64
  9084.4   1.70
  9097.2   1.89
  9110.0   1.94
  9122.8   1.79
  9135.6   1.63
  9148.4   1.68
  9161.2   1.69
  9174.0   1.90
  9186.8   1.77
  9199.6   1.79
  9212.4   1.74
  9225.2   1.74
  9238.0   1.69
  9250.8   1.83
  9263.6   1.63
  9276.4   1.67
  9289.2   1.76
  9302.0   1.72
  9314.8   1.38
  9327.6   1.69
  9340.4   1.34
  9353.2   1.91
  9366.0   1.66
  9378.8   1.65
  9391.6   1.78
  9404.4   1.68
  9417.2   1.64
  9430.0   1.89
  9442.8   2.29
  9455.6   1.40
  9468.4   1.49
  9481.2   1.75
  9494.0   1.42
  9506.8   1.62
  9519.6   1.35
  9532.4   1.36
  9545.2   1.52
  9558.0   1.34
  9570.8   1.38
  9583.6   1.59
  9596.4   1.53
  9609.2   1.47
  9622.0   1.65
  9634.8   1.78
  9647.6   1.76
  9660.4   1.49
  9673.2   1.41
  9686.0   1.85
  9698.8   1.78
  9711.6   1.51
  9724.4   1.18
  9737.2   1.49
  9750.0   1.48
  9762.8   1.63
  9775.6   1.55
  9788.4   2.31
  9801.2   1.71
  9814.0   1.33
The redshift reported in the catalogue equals 0.23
